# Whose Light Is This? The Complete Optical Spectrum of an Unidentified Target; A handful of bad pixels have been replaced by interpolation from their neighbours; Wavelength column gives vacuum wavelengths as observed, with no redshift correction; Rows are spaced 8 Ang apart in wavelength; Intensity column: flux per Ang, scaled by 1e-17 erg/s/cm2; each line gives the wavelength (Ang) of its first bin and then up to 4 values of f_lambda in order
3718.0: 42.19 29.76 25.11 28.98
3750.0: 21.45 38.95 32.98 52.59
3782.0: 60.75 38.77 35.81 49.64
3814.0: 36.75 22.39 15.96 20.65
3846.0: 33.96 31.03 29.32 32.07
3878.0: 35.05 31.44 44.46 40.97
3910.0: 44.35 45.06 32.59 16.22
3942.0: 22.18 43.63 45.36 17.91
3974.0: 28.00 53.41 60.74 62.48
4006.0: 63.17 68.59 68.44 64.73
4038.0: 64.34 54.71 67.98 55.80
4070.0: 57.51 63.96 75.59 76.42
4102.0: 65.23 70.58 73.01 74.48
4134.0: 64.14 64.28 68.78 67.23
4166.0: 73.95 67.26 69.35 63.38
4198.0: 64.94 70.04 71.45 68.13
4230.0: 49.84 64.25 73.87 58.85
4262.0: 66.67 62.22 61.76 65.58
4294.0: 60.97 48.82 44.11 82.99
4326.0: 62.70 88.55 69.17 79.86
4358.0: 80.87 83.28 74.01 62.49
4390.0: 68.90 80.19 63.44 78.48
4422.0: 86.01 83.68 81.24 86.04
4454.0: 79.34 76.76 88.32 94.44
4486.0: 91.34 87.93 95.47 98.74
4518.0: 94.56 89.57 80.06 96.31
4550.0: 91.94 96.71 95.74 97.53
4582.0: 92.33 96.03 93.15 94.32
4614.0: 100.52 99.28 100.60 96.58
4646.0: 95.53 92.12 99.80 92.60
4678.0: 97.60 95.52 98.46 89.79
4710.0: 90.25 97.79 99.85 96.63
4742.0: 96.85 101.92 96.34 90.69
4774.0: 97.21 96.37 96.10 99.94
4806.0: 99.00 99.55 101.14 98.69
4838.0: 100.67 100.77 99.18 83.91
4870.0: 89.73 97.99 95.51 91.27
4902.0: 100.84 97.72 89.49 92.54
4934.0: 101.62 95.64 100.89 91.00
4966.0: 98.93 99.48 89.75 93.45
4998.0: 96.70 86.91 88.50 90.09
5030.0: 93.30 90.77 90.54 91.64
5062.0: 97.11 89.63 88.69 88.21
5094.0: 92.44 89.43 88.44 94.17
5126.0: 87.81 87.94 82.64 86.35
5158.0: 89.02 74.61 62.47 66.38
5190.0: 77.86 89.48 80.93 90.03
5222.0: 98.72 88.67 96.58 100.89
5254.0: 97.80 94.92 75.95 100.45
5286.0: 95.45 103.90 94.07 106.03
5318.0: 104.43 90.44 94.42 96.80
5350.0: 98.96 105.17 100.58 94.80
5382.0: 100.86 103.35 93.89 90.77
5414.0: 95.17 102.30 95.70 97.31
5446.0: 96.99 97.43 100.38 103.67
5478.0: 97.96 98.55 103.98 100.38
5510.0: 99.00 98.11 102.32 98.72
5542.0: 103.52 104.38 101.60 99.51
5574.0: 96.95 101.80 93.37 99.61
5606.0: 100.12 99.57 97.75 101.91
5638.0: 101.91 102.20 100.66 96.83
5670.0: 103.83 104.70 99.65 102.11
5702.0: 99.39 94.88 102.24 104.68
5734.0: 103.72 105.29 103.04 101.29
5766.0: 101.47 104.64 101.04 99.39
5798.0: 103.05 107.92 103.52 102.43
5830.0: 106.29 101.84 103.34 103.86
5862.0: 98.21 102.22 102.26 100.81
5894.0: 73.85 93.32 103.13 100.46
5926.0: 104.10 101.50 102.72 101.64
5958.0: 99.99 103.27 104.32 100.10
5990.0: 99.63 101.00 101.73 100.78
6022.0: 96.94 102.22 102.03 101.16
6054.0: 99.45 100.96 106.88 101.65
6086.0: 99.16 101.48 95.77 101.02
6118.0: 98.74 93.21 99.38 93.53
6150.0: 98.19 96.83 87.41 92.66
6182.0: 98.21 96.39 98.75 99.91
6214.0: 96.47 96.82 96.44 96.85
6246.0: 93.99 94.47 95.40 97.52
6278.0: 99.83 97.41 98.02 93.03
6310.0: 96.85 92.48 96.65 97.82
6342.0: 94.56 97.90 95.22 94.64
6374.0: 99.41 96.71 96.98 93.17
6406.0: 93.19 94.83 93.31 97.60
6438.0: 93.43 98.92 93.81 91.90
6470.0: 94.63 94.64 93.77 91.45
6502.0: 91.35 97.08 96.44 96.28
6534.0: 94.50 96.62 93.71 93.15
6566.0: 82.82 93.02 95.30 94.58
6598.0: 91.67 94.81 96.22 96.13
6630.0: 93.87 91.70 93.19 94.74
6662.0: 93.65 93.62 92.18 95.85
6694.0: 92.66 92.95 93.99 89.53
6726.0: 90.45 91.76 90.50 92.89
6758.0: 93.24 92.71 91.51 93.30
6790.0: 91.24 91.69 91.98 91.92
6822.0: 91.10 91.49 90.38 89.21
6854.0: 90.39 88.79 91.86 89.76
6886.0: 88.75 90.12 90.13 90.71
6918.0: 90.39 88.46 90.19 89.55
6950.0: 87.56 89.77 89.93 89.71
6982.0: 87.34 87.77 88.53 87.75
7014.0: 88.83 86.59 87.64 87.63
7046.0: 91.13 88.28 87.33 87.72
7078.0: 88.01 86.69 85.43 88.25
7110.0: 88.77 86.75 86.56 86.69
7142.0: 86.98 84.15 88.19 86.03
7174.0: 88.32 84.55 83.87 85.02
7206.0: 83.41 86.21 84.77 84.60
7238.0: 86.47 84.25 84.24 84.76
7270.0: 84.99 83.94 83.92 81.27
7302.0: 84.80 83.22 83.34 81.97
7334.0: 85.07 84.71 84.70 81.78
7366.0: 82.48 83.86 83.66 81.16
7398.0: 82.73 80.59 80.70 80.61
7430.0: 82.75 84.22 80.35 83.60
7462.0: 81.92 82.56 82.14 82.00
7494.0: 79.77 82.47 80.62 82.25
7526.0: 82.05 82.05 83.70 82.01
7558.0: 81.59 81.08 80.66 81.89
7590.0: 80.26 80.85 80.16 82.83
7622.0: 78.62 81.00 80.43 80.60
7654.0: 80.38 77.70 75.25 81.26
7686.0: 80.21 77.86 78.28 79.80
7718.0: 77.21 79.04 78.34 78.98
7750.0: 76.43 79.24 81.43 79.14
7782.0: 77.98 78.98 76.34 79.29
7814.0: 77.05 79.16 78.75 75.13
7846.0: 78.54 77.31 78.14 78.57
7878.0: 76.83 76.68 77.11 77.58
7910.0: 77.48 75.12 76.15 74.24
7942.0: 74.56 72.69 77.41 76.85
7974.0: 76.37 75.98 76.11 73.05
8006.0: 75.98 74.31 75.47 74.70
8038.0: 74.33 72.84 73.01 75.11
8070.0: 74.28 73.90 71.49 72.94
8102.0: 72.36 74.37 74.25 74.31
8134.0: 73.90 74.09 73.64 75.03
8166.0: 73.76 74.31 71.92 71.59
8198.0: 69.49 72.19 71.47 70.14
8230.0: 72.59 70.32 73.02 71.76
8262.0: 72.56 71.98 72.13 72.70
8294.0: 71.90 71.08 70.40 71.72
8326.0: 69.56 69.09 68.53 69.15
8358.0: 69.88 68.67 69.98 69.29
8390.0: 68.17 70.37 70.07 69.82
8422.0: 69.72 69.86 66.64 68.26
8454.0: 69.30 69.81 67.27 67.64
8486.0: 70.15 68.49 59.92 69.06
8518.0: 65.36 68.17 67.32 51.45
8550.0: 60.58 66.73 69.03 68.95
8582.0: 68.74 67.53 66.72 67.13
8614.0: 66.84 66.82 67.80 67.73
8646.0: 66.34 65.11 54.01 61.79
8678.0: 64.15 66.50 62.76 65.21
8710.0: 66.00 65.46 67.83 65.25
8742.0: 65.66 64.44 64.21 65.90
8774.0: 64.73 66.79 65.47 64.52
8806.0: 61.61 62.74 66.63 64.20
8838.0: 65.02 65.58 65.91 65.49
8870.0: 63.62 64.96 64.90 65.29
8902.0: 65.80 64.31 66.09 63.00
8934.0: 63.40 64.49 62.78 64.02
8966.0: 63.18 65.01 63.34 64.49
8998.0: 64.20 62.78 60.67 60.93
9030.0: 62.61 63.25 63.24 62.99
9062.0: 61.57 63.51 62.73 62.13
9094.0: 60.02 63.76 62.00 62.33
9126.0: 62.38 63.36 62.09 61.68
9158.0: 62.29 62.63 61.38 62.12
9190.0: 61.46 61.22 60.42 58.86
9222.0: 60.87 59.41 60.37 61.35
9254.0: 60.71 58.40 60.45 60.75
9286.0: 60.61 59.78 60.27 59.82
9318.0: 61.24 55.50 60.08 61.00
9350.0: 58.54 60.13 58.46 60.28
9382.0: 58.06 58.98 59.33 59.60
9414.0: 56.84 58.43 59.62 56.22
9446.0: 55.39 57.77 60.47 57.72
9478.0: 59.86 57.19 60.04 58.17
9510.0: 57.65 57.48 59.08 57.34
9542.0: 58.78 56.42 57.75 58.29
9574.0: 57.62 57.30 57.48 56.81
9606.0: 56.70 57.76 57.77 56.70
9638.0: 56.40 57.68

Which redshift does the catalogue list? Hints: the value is 0.00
